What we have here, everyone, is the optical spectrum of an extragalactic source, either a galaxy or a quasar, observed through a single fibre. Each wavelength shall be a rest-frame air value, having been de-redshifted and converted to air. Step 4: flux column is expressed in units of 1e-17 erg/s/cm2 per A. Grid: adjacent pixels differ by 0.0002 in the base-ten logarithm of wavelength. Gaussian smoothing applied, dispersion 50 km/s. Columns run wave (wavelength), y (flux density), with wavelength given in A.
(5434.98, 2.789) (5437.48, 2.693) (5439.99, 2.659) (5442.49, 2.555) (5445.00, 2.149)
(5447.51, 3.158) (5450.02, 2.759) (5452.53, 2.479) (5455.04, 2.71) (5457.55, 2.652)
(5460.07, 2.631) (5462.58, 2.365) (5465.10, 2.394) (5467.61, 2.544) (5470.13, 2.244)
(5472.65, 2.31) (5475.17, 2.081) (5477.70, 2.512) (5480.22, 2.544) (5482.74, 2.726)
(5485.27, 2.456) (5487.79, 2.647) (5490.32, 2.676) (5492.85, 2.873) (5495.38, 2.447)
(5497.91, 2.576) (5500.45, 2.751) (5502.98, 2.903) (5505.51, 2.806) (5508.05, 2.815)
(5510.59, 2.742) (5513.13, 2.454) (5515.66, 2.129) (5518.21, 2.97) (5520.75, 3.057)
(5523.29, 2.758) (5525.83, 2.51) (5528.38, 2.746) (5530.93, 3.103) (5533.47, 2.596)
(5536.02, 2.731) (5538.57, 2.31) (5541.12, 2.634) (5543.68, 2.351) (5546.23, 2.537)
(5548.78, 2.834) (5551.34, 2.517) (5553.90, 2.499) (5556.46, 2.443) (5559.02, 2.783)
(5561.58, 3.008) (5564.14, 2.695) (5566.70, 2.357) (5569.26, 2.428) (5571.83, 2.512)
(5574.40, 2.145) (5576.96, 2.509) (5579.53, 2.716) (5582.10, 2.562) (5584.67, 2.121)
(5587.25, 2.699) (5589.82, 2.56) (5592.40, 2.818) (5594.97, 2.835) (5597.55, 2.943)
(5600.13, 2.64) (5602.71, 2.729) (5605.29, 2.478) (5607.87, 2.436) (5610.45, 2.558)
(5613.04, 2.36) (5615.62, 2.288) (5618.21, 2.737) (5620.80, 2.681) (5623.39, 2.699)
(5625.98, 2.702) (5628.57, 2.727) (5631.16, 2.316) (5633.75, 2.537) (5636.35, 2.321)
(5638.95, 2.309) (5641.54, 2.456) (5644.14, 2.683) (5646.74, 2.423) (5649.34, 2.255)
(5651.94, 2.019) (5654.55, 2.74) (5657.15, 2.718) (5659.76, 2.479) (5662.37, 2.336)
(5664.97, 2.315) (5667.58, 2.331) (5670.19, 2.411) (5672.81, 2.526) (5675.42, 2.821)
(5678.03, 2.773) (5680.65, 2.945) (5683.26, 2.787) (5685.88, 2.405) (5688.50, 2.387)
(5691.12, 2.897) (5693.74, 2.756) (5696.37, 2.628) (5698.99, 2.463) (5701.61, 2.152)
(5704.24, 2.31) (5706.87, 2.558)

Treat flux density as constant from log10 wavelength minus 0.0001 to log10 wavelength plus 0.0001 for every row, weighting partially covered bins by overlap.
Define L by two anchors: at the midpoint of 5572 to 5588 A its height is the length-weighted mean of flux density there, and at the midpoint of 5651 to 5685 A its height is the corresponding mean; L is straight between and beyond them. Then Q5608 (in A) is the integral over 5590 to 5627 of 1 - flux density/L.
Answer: -2.2 A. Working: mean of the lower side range 2.45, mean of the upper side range 2.56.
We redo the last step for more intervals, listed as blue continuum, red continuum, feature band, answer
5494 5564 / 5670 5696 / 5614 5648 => 1.9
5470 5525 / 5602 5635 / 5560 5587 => 0.7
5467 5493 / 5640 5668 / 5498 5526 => -2.7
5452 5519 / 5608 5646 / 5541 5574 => -0.3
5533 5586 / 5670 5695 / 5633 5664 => 2.4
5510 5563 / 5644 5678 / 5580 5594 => 0.1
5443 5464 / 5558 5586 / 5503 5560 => -2.2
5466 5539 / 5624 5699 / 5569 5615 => 0.3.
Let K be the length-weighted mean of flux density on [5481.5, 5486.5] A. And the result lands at 2.59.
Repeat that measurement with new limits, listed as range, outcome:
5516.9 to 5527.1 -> 2.82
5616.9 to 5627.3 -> 2.7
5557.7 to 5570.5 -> 2.66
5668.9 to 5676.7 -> 2.58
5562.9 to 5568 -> 2.53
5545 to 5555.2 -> 2.6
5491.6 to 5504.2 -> 2.71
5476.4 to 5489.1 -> 2.58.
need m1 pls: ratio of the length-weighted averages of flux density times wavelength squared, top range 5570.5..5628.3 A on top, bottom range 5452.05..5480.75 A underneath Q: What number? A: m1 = 1.10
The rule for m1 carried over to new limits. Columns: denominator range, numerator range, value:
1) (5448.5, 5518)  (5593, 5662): 1.04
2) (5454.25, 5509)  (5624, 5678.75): 1.03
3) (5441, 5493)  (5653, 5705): 1.09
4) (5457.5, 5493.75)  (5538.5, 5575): 1.05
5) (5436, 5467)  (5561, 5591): 1.01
